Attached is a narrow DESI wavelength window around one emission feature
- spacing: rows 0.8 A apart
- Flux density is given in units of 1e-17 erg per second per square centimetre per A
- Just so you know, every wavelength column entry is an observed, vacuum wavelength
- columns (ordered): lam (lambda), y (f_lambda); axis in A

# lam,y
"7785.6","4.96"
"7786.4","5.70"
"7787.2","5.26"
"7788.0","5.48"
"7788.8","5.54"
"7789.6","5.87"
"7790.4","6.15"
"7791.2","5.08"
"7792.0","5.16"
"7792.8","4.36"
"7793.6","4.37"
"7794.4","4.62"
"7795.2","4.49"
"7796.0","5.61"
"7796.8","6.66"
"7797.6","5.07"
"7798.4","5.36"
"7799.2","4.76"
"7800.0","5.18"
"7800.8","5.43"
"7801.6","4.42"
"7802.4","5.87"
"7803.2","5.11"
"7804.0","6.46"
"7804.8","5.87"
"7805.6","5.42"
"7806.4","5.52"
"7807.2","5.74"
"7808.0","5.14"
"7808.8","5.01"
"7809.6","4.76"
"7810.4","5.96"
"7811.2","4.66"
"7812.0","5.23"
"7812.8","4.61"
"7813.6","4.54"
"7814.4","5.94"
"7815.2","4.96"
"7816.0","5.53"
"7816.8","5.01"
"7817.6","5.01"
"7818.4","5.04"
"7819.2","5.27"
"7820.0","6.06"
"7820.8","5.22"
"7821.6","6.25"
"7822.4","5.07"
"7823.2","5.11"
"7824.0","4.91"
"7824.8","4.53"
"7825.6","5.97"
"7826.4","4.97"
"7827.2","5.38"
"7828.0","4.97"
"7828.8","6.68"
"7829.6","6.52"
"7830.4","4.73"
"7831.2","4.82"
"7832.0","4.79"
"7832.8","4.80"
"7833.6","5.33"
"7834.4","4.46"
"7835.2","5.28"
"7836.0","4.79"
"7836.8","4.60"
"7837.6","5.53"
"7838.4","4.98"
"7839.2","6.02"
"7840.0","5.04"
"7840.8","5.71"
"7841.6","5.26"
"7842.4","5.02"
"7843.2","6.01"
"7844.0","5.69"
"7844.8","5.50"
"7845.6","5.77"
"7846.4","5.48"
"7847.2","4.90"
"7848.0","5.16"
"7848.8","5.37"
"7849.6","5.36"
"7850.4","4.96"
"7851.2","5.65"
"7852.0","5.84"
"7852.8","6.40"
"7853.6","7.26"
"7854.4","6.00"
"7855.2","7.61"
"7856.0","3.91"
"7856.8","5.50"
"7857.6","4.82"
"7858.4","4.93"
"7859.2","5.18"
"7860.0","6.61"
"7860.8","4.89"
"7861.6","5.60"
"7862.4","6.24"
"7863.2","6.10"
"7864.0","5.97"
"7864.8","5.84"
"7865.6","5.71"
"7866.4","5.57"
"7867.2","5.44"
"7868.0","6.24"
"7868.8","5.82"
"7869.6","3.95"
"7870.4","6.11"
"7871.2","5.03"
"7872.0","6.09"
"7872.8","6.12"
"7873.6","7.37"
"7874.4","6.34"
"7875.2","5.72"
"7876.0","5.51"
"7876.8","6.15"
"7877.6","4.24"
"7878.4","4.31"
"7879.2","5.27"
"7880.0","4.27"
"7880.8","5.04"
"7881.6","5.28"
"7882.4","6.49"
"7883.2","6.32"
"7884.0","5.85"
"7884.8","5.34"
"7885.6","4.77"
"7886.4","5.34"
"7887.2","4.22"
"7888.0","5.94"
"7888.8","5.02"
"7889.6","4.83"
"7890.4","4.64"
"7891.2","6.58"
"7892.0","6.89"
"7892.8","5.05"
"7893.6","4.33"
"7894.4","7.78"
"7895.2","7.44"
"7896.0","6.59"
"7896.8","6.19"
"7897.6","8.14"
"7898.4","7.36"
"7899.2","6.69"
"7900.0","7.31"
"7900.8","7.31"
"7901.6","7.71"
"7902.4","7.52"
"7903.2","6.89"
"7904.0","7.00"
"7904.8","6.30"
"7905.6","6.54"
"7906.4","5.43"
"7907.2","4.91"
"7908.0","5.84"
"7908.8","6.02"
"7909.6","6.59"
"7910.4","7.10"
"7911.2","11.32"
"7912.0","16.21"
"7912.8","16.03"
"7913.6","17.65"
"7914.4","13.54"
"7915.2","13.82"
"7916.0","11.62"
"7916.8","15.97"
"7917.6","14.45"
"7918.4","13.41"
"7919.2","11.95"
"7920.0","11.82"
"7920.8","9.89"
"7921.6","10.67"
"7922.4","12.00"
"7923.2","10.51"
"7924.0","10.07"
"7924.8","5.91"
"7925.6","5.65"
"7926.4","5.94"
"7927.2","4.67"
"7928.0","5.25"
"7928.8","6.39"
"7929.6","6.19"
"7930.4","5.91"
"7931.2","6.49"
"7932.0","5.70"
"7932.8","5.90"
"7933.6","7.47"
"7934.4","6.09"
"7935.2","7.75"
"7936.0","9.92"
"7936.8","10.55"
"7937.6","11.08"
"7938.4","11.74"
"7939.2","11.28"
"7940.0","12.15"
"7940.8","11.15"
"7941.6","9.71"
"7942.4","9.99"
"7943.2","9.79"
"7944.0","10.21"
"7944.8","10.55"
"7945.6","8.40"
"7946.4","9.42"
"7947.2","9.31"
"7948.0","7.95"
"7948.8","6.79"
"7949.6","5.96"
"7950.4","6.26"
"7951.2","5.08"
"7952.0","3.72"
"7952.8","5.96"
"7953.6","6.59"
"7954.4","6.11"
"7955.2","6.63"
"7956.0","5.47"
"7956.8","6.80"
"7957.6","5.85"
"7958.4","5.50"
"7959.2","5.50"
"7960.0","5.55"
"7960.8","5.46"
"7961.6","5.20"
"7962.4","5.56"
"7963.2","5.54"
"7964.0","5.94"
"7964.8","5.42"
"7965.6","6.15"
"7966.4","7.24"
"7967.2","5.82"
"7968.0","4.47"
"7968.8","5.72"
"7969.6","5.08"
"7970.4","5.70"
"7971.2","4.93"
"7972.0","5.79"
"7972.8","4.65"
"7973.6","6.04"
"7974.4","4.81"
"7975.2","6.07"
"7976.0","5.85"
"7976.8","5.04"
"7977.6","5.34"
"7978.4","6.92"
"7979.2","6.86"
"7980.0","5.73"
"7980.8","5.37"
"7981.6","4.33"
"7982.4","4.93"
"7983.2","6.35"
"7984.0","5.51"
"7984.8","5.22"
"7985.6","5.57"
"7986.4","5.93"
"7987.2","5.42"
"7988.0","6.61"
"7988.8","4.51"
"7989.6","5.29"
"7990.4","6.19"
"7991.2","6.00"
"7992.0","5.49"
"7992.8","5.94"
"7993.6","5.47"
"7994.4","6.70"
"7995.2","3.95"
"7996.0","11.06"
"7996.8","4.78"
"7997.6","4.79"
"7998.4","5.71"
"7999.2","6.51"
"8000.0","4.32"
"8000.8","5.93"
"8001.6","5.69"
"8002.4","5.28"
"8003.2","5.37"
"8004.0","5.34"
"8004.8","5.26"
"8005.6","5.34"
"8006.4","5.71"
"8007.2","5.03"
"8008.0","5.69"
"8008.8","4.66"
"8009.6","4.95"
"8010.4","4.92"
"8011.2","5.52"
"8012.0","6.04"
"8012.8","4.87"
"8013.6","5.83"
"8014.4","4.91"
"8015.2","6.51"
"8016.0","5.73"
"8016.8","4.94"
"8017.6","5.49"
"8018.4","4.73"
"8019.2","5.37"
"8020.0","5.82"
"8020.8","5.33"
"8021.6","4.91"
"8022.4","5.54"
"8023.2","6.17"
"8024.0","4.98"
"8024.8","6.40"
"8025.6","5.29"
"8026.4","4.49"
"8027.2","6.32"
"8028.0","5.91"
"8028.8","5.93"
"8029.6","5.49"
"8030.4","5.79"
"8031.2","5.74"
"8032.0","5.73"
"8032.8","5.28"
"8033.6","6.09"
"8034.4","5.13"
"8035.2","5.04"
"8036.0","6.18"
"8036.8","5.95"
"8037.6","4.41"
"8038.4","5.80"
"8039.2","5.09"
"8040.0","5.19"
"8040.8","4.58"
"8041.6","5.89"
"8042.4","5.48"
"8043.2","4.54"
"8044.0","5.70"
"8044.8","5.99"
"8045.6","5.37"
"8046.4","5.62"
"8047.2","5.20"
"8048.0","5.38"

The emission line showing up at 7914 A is H-alpha 6563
